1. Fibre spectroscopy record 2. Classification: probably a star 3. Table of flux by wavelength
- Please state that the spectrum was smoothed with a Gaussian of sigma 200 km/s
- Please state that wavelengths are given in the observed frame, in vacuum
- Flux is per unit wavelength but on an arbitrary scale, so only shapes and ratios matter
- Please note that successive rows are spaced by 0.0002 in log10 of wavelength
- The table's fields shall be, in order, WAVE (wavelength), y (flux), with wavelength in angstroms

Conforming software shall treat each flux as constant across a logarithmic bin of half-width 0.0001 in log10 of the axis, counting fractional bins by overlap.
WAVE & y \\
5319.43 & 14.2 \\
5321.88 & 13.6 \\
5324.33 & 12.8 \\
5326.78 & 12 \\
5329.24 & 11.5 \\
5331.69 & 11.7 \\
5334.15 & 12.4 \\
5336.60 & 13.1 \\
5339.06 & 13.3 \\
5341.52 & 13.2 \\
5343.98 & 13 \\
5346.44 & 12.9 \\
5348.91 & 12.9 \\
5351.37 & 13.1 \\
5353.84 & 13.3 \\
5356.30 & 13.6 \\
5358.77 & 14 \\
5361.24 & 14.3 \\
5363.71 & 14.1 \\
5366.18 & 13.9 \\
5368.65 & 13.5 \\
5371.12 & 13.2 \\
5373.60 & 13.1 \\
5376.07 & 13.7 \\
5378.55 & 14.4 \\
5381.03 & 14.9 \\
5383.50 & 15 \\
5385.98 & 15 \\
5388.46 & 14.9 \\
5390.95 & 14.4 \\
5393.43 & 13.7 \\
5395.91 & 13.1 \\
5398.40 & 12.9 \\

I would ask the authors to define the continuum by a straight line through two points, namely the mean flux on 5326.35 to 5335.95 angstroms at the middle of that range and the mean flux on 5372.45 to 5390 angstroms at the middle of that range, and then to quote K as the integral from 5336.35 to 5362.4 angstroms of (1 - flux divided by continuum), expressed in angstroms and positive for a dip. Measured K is -0.98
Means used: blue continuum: 12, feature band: 13.3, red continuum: 14.4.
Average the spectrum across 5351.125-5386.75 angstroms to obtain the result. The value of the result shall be 14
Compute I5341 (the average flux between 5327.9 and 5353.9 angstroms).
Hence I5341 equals 12.7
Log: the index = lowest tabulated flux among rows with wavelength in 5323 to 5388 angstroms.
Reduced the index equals 11.5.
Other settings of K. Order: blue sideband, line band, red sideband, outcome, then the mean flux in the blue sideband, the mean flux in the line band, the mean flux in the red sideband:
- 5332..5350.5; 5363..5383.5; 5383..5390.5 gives 0.6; 12.9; 13.9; 14.9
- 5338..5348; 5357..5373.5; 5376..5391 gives 0.2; 13.1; 13.8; 14.7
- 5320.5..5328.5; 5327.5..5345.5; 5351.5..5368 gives 0.7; 12.7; 12.6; 13.8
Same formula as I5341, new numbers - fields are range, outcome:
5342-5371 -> 13.5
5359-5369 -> 14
